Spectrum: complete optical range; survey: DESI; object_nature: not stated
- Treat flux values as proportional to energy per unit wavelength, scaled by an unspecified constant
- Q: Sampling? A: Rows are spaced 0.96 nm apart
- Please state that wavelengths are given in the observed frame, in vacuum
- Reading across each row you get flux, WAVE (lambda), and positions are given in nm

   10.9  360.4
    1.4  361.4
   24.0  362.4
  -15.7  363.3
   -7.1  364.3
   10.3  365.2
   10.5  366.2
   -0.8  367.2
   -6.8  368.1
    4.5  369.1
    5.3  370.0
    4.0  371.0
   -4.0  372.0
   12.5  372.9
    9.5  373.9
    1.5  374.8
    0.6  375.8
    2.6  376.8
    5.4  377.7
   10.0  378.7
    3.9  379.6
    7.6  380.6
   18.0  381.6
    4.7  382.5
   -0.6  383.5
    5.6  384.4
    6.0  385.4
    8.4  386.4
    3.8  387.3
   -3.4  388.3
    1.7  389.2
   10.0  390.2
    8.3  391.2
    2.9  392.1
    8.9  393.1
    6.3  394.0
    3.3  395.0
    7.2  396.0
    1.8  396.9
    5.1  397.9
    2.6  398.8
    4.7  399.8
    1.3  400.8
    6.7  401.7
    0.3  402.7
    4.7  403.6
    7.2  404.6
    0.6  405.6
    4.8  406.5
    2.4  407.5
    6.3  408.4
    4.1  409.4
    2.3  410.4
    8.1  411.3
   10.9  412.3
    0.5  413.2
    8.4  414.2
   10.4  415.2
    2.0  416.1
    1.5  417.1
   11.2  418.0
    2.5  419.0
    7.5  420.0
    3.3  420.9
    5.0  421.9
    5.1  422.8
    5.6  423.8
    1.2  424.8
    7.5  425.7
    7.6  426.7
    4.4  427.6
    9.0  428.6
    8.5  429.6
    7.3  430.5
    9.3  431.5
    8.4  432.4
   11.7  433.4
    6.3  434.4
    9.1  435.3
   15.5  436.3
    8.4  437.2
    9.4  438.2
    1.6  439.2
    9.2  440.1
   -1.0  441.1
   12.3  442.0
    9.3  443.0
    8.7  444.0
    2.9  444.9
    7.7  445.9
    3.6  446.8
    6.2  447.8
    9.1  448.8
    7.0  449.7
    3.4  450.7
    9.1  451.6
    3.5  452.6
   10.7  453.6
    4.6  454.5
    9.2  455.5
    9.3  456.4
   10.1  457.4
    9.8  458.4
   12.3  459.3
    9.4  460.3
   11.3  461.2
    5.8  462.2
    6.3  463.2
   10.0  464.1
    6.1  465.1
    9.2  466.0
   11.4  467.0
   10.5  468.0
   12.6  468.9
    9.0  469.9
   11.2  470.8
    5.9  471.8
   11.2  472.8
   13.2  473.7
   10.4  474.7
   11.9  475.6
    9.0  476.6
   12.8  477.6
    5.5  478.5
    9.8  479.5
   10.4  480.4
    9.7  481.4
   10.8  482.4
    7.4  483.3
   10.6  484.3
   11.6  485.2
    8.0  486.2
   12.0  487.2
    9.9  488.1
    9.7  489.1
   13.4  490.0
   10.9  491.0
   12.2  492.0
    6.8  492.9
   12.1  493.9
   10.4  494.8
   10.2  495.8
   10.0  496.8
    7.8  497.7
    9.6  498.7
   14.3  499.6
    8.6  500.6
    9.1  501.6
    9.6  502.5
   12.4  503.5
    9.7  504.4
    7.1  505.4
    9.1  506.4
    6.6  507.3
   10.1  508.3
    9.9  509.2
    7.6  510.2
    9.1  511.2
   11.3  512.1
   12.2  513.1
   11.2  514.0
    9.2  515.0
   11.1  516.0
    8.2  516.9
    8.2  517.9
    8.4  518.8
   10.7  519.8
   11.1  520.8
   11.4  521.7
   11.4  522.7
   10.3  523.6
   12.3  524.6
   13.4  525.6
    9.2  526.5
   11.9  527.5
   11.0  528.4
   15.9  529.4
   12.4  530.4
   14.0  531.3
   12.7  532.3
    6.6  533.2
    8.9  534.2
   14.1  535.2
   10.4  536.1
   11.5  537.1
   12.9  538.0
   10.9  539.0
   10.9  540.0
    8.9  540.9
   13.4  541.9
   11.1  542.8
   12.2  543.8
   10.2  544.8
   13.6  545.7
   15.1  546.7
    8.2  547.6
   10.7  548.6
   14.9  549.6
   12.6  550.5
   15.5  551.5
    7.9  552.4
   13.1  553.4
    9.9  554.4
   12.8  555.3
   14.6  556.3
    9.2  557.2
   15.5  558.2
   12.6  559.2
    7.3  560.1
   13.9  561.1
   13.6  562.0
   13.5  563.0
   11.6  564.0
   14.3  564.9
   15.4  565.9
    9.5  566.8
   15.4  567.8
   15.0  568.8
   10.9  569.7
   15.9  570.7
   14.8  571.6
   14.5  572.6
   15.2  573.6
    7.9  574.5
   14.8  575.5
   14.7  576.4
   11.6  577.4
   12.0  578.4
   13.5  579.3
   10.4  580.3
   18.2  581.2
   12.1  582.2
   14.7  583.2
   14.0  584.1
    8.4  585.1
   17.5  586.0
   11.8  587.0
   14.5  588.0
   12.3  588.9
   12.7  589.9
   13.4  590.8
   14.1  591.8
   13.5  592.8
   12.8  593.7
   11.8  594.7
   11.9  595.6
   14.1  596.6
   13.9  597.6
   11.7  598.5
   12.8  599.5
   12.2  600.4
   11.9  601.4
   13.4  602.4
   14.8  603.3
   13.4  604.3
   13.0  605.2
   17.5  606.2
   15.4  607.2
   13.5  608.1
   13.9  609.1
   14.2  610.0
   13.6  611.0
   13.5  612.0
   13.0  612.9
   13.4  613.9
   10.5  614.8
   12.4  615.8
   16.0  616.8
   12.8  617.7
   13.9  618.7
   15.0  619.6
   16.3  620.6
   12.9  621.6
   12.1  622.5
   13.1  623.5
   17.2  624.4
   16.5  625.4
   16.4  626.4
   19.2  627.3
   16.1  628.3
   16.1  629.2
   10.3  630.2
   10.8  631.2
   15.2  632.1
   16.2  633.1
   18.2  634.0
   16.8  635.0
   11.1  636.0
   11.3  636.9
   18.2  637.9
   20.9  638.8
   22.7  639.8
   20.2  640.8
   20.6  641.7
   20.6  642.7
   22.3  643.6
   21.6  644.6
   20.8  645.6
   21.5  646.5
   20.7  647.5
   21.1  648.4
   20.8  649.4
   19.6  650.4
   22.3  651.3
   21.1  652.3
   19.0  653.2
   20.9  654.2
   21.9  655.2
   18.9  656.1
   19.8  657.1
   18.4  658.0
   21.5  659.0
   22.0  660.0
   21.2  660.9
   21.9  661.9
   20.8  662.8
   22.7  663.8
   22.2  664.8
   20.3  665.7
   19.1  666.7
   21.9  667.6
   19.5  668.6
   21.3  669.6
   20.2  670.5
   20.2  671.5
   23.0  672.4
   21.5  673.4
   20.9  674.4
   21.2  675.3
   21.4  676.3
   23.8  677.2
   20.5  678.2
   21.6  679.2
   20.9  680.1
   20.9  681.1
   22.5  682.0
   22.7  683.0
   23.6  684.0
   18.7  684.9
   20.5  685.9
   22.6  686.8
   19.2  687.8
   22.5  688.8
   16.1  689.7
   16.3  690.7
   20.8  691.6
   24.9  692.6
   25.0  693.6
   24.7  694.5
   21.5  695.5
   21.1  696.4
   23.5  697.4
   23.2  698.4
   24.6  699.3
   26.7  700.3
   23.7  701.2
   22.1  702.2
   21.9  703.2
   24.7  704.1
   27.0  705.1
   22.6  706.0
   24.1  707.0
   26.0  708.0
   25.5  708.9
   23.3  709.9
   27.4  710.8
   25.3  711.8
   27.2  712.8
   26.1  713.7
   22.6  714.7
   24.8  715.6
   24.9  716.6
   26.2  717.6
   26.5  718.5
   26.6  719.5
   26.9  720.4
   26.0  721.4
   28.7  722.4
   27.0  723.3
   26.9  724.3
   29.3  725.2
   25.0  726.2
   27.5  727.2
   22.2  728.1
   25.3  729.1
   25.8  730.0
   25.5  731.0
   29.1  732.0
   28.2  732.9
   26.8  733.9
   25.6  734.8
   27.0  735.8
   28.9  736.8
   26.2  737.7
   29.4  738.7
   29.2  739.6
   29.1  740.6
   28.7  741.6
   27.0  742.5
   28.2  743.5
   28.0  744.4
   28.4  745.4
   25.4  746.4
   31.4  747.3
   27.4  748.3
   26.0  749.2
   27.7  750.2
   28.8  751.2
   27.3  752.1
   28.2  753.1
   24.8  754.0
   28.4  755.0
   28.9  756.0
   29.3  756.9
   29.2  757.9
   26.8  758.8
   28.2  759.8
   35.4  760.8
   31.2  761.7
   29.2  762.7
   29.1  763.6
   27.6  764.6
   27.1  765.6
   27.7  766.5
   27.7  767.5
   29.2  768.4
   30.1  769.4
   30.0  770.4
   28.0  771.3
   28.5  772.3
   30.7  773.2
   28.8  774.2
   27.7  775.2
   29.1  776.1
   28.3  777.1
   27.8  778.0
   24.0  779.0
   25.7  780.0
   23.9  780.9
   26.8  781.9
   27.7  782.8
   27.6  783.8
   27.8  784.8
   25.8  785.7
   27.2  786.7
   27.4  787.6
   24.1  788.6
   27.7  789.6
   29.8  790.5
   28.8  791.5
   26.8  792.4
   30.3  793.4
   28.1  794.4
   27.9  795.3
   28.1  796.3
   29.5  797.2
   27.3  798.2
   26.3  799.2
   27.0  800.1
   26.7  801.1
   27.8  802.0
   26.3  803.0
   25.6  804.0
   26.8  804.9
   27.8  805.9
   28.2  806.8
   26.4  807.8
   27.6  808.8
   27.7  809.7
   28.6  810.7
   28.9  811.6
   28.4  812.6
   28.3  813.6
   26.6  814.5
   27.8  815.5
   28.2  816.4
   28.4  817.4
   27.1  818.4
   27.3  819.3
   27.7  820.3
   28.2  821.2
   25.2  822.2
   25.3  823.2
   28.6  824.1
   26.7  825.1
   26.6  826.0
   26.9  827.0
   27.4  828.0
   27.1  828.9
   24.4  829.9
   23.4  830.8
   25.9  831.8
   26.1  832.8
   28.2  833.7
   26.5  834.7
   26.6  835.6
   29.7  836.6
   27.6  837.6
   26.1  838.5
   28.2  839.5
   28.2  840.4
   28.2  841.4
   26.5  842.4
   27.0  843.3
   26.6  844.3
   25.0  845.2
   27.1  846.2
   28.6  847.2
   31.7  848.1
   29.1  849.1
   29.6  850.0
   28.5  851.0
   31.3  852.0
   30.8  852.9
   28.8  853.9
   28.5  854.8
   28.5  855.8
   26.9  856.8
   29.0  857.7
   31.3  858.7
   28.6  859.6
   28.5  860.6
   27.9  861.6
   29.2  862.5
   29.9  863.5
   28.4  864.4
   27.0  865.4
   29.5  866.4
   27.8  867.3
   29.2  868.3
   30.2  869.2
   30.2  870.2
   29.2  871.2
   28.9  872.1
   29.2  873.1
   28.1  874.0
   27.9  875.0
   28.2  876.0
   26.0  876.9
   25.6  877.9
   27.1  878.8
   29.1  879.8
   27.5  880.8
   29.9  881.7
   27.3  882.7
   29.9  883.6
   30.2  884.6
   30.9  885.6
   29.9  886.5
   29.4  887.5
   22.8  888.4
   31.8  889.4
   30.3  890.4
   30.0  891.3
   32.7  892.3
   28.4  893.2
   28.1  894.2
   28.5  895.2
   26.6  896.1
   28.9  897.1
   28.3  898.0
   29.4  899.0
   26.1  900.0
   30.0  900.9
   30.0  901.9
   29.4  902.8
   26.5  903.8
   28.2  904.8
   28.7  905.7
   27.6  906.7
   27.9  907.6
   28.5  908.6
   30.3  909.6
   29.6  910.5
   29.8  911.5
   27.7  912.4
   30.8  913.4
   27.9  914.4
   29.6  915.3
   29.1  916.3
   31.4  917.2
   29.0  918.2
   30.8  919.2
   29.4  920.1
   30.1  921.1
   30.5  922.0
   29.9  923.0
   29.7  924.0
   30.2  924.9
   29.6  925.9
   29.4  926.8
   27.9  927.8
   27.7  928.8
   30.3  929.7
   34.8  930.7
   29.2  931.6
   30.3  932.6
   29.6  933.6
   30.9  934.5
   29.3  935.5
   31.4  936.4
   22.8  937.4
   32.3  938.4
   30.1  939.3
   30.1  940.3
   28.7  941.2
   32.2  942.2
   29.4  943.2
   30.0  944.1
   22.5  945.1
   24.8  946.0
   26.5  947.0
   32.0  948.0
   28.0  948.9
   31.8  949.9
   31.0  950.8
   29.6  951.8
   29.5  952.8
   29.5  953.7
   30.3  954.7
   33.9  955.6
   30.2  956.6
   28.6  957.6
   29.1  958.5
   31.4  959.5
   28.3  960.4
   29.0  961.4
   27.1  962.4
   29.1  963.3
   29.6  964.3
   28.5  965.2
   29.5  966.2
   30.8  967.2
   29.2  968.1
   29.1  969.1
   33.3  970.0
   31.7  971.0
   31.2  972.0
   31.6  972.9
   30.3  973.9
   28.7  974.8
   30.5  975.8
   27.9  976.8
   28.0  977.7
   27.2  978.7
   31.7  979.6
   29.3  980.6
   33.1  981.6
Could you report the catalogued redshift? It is 0.603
